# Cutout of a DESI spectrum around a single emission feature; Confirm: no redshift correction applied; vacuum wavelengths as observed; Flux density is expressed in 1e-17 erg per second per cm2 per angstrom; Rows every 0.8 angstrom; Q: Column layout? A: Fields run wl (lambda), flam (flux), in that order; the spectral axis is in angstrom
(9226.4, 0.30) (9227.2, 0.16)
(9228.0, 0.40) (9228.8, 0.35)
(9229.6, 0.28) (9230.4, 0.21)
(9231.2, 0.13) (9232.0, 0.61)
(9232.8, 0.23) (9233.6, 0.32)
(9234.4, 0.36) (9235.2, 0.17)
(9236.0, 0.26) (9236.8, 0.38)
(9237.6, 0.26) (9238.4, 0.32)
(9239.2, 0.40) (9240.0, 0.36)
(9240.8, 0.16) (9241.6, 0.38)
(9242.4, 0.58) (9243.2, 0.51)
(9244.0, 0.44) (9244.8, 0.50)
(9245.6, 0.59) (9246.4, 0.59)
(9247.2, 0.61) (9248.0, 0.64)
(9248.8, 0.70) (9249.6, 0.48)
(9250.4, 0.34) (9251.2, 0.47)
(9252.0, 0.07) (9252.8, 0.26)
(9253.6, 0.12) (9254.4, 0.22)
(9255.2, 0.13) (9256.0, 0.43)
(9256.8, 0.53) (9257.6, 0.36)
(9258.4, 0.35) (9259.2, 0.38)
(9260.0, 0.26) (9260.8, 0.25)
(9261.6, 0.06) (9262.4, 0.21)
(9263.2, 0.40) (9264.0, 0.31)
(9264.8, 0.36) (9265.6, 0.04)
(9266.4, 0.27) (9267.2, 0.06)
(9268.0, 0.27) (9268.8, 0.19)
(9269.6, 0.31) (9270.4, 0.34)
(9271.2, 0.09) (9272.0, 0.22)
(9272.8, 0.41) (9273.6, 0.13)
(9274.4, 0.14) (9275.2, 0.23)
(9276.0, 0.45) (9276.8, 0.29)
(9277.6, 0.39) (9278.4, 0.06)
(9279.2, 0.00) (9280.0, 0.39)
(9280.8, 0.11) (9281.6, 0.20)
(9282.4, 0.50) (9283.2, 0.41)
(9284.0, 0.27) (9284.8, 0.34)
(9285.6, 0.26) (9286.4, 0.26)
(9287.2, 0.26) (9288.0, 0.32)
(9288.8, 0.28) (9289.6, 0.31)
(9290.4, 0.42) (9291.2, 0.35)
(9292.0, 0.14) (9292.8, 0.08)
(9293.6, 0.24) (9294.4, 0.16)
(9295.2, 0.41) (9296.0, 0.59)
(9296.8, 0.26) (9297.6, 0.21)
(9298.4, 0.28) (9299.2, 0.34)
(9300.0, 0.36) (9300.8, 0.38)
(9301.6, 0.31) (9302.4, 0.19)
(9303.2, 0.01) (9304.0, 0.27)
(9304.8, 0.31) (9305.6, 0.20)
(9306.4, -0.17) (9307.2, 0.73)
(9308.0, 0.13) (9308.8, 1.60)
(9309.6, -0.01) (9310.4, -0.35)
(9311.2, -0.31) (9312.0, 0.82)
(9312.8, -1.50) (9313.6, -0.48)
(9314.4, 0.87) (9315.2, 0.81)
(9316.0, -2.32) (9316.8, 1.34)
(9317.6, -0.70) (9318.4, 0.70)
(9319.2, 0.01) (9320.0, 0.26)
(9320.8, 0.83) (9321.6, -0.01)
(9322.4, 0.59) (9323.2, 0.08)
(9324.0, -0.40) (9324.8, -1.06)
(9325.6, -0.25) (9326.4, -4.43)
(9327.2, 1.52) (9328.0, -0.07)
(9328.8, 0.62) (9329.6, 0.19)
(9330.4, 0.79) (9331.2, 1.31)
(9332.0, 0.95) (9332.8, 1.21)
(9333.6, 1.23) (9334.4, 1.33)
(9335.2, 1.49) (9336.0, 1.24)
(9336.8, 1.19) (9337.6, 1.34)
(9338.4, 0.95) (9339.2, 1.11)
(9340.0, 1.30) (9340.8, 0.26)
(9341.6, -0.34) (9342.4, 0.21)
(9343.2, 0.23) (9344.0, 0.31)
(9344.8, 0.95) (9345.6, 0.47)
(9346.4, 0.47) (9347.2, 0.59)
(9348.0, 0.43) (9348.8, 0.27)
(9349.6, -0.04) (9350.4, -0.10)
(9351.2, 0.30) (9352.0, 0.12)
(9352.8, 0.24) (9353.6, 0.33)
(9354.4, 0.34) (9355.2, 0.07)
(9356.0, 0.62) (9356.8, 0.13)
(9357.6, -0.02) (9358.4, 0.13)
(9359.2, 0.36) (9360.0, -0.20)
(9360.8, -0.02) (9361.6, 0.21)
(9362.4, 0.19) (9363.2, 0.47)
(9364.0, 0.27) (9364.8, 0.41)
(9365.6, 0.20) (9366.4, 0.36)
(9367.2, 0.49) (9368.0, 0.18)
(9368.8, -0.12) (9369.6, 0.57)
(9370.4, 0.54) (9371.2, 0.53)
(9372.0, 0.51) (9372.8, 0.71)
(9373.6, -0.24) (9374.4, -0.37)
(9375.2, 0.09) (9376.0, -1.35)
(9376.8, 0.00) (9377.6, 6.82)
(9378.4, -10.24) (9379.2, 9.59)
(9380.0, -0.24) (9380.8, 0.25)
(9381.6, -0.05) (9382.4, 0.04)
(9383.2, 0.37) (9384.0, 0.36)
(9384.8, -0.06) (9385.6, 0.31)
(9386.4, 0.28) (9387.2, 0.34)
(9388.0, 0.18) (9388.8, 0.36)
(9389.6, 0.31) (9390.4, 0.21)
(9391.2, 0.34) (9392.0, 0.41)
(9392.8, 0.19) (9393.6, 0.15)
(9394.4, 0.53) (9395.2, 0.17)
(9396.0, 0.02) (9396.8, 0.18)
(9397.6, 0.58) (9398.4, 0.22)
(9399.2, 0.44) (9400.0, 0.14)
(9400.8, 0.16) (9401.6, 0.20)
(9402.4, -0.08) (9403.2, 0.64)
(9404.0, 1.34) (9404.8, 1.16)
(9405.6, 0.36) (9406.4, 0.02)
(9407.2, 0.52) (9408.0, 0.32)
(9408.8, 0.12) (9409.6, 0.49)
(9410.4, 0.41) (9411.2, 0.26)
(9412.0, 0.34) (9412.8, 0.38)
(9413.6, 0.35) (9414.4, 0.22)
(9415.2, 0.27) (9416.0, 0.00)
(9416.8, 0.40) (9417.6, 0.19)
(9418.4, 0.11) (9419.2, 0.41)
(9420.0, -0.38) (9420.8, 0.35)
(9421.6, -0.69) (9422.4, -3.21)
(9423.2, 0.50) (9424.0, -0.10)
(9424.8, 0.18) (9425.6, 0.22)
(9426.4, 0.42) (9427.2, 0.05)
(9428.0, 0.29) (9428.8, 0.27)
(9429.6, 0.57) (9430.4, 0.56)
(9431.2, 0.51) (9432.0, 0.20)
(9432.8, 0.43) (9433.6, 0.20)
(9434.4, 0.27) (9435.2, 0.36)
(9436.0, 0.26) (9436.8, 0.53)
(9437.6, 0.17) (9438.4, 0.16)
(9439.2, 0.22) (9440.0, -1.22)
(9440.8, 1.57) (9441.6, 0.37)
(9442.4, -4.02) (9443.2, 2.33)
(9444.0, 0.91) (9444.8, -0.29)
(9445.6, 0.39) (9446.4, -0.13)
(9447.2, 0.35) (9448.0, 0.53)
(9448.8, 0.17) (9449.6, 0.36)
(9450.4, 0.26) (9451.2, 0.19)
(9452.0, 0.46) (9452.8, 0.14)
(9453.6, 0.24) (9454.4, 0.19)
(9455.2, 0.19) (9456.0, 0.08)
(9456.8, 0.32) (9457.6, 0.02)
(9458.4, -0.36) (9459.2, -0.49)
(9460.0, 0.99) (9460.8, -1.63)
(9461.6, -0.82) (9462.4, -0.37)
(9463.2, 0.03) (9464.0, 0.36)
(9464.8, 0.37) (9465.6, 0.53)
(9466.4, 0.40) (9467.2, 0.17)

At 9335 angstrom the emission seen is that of [O III] 5007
